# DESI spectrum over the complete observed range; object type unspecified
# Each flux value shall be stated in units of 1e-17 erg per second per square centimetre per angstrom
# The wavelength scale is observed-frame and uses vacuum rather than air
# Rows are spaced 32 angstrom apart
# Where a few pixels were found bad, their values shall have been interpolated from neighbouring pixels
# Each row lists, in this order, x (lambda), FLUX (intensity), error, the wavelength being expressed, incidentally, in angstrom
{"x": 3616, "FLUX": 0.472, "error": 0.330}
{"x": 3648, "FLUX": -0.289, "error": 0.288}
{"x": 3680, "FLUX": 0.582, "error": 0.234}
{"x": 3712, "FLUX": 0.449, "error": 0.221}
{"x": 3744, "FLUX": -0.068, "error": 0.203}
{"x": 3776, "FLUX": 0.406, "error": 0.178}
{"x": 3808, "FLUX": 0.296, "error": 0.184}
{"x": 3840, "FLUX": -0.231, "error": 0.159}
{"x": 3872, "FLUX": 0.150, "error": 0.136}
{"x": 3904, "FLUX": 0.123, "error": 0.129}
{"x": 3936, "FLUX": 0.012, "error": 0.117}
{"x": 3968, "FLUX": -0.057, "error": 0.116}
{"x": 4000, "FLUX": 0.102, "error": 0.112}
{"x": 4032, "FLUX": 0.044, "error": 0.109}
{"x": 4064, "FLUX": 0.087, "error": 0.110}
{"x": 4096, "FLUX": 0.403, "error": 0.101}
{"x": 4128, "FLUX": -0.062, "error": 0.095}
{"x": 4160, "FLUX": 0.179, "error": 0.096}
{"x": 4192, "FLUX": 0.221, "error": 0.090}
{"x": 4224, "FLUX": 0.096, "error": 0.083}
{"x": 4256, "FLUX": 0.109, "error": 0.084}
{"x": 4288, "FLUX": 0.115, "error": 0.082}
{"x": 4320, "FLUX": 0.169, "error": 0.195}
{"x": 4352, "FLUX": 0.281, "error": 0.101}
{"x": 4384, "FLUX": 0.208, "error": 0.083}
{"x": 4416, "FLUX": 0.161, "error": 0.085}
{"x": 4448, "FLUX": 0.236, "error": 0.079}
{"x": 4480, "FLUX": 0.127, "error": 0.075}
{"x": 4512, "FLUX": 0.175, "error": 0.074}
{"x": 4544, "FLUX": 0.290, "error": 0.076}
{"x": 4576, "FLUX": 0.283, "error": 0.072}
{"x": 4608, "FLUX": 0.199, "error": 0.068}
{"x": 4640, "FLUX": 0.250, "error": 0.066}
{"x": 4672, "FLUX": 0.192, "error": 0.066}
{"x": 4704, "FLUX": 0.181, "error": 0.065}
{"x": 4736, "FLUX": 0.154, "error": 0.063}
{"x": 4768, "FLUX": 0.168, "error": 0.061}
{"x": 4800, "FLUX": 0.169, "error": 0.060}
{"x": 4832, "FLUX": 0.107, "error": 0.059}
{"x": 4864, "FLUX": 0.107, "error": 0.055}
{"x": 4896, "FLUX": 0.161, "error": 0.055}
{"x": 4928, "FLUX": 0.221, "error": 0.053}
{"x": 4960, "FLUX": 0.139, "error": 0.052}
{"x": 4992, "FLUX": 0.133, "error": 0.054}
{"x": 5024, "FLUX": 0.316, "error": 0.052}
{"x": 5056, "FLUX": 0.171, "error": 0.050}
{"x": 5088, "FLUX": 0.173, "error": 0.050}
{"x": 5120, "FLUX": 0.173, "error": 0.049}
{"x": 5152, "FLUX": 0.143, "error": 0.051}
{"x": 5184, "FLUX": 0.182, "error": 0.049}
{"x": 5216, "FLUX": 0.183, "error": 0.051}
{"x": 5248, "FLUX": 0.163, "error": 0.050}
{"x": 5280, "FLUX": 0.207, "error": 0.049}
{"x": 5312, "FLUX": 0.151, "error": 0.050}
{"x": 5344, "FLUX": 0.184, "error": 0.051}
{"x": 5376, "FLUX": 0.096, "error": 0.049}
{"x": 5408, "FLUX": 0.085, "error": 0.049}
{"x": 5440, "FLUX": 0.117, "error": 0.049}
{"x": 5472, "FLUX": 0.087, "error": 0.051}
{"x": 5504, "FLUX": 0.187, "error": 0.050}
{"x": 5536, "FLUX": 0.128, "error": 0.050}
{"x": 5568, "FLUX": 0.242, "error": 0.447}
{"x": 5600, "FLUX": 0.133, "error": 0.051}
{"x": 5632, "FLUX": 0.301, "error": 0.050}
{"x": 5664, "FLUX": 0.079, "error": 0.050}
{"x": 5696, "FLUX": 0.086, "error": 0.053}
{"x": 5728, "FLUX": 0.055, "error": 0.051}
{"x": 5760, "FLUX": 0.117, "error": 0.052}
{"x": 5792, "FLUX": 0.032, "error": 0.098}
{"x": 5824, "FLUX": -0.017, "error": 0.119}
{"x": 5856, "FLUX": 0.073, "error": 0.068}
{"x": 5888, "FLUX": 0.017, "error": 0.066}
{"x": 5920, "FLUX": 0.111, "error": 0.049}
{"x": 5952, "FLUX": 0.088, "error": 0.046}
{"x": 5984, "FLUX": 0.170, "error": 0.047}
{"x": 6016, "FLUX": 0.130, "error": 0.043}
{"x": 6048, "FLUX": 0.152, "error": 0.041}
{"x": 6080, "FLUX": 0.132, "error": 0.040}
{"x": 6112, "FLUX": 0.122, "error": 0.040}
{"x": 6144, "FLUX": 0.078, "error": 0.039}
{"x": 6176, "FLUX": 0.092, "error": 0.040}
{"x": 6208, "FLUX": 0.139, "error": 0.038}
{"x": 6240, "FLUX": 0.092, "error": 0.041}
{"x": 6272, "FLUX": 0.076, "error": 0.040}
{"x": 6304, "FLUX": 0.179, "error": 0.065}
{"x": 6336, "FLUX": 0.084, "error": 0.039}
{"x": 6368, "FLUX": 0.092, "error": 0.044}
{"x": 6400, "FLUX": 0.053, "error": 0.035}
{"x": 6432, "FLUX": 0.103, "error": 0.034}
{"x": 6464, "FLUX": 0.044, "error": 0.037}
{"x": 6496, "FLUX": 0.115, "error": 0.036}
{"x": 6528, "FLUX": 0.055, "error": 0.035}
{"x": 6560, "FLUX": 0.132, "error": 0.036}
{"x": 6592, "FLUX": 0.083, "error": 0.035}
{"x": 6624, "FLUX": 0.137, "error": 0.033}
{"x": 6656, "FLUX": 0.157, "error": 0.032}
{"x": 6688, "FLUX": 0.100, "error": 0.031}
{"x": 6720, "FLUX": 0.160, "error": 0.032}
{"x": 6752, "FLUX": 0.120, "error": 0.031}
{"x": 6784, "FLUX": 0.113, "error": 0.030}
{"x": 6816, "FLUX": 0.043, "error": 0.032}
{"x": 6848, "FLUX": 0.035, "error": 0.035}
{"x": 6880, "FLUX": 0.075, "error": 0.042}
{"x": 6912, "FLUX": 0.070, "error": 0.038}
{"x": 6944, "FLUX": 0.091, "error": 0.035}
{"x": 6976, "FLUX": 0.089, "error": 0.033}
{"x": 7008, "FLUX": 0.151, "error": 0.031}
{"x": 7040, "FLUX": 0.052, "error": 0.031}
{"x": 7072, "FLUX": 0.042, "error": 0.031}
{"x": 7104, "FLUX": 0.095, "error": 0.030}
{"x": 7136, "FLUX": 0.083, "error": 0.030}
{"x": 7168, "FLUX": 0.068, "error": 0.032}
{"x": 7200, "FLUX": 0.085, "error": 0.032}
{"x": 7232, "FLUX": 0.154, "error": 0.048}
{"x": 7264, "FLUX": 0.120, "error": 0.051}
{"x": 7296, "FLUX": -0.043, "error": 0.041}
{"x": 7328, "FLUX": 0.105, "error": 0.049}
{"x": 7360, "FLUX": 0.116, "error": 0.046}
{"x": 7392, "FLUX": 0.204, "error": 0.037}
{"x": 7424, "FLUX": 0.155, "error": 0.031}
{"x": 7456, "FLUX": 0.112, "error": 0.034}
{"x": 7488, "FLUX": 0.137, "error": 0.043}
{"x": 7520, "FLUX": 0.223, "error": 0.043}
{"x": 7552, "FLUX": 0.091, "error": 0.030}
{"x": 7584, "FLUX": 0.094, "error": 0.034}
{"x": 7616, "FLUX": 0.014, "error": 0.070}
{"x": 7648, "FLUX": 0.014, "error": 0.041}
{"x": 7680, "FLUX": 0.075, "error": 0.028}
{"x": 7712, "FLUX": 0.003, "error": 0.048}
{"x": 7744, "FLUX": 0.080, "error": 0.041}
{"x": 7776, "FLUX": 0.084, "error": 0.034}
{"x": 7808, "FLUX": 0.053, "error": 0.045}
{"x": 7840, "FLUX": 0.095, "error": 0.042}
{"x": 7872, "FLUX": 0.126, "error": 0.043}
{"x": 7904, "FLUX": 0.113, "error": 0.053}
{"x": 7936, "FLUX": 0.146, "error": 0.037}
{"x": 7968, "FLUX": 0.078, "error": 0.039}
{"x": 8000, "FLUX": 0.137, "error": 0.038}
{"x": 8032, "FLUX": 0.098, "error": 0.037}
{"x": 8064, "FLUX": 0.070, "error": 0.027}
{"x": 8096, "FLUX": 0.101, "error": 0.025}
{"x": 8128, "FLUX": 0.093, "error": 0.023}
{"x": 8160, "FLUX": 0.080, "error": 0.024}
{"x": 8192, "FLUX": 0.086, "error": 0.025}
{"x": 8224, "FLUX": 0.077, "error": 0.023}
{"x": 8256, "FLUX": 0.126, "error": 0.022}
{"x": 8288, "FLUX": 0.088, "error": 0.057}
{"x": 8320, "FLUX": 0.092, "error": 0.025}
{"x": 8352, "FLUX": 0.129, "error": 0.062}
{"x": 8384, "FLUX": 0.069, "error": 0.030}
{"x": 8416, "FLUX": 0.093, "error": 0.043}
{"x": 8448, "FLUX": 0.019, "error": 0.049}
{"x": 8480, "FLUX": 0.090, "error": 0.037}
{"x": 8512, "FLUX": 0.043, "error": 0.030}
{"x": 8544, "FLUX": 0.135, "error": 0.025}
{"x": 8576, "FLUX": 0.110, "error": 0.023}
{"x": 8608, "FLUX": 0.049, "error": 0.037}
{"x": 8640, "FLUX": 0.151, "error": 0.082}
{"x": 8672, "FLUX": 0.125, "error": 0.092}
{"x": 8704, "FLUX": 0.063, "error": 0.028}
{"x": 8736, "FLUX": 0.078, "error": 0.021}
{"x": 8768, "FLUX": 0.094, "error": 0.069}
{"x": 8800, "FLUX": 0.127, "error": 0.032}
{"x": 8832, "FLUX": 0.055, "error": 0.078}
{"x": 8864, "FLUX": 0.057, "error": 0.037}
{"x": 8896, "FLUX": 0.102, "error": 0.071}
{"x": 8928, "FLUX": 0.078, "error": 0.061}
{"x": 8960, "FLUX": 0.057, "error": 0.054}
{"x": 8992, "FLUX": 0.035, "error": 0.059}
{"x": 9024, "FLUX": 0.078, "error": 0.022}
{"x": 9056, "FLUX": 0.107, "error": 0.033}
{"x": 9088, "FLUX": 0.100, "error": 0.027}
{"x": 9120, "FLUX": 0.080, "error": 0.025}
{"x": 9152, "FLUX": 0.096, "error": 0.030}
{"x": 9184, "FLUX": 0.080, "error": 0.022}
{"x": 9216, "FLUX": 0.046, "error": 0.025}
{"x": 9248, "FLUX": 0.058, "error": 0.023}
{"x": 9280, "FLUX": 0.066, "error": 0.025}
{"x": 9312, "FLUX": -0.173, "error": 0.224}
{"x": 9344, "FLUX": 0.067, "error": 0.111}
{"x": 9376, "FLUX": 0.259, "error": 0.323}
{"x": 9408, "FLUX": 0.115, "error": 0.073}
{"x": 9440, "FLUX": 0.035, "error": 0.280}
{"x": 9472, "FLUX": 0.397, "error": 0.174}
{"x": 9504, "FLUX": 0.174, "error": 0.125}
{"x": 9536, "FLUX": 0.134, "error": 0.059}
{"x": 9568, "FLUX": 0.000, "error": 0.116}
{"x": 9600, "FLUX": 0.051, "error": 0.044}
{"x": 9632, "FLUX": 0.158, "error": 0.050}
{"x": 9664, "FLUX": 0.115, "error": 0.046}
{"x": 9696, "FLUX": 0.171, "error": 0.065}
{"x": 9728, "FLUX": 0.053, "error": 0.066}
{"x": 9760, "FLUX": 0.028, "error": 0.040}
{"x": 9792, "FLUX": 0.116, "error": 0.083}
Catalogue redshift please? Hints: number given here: 0.13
